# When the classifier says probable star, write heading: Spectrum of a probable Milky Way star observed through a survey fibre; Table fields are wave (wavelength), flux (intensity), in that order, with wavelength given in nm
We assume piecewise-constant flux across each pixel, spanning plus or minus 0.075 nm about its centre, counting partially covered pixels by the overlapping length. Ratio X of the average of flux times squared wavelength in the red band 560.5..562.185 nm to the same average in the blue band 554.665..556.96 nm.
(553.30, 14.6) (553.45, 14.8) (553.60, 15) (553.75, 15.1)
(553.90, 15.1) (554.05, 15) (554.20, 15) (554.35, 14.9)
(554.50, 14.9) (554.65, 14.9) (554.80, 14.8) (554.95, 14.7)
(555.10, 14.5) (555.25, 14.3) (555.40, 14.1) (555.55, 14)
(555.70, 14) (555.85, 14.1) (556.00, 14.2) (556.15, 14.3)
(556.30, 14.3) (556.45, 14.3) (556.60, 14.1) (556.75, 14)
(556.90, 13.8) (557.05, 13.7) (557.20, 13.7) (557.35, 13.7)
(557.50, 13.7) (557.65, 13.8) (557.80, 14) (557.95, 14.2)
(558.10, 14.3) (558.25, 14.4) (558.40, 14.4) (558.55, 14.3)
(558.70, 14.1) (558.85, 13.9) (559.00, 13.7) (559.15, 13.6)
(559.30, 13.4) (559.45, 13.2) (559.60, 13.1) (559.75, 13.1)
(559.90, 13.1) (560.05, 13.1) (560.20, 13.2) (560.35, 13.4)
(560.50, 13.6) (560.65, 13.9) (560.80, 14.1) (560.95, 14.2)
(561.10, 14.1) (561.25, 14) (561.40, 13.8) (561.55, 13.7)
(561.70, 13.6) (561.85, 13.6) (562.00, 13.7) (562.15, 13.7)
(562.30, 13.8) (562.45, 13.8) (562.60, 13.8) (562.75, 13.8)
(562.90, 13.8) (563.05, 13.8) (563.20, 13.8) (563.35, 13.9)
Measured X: 0.99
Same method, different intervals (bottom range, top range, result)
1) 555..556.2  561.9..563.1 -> 0.99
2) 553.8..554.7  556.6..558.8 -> 0.95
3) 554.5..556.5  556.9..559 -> 0.98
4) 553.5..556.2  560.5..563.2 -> 0.97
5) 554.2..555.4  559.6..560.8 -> 0.93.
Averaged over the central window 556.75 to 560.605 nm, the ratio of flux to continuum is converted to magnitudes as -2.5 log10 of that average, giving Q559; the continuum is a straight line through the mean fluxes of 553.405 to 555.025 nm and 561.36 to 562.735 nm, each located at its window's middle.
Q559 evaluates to 0.042 mag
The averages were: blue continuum 14.9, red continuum 13.7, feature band 13.7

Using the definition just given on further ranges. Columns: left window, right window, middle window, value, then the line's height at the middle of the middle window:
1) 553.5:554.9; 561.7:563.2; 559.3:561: 0.051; 14.1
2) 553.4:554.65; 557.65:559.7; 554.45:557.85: 0.023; 14.5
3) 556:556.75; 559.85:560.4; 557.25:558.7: -0.024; 13.8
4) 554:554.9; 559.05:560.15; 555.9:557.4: 0.014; 14.2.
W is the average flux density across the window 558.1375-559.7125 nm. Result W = 13.8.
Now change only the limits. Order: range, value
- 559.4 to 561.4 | 13.6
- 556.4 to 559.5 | 13.9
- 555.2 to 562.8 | 13.8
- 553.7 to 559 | 14.3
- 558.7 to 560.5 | 13.4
